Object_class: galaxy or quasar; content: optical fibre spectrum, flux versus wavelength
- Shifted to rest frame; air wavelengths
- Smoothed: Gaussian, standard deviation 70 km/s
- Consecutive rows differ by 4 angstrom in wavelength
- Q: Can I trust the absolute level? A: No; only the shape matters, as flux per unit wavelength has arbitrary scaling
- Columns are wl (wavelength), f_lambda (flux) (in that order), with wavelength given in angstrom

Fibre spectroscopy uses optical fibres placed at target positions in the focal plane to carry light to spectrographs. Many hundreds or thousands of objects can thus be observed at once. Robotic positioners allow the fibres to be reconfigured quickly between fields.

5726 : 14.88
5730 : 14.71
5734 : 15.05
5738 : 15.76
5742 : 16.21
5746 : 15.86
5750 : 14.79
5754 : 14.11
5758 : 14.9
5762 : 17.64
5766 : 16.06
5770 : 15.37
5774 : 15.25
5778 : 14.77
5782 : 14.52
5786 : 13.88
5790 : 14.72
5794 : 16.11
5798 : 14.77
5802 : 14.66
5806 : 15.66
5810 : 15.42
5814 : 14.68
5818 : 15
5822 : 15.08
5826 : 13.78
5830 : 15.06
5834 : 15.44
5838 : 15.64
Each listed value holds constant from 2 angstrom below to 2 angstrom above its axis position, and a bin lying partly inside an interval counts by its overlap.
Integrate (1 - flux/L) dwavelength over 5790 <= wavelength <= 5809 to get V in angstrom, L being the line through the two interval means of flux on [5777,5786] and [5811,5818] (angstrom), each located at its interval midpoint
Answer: -0.7 angstrom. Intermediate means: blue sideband 14.5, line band 15.2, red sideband 14.9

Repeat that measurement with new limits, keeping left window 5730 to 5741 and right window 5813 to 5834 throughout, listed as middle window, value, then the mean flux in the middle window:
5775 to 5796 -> 0.3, 14.8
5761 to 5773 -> -0.8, 16.2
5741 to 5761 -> 0.0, 15.2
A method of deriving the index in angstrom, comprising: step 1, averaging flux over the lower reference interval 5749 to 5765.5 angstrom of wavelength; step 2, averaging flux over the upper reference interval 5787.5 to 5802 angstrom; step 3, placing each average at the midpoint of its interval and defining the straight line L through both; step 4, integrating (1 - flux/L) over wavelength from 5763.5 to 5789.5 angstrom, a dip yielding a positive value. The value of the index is 0.43 angstrom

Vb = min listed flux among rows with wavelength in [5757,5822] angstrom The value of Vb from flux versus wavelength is 13.88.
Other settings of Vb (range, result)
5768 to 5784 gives 14.52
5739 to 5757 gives 14.11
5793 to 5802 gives 14.66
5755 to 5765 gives 14.9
